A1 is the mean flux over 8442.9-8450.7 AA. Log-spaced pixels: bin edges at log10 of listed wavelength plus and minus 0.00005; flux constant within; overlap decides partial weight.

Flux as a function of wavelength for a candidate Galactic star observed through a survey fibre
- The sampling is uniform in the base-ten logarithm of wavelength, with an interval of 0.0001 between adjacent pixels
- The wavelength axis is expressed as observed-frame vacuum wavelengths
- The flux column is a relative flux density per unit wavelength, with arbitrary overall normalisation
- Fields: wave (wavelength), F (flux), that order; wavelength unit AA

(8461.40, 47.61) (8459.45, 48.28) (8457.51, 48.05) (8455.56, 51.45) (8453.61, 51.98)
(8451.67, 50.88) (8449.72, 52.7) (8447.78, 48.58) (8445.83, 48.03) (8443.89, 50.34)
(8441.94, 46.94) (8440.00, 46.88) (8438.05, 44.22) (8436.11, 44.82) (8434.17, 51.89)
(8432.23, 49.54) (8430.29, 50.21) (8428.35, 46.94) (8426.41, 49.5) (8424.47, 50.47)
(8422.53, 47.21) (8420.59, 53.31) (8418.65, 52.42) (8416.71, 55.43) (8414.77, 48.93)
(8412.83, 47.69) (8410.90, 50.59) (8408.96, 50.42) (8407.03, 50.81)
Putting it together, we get 49.9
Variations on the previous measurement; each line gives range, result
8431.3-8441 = 47.5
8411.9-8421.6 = 51.5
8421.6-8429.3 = 48.5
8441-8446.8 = 48.4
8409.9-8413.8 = 49.2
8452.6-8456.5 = 51.7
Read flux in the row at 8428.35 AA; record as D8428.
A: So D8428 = 46.94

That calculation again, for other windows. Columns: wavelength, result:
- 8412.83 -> 47.69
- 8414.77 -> 48.93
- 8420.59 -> 53.31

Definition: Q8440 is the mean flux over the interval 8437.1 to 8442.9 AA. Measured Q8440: 46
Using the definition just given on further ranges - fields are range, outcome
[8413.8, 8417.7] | 52.1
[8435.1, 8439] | 44.7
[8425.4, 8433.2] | 49.1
